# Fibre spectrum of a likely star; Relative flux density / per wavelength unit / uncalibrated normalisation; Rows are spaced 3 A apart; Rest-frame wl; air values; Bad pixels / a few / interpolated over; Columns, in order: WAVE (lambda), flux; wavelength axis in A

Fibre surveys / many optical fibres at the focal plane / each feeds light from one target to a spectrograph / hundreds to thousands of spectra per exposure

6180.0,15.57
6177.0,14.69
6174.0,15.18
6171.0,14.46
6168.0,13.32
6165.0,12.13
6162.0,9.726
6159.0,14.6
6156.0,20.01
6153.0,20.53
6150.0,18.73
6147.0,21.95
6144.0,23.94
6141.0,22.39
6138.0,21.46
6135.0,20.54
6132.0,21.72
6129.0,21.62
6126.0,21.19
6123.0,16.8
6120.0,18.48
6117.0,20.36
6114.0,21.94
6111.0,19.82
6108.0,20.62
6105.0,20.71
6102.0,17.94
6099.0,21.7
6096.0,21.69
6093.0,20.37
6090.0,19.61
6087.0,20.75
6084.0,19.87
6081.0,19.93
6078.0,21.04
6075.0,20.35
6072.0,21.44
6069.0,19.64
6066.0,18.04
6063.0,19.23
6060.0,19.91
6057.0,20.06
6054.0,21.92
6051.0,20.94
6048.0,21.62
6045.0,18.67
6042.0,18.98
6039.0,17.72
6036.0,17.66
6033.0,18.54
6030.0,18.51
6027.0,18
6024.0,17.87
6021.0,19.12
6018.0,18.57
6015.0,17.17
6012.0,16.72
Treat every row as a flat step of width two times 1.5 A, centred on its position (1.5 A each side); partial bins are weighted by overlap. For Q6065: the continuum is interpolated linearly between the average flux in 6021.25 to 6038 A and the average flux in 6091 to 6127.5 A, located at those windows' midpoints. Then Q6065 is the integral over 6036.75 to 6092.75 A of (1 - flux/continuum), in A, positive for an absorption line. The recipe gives -2.7 A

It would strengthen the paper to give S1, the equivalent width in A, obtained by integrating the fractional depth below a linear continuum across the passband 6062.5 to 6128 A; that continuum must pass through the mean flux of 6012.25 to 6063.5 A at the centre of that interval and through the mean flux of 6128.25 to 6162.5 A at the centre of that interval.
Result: -1.8 A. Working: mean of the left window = 19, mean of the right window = 20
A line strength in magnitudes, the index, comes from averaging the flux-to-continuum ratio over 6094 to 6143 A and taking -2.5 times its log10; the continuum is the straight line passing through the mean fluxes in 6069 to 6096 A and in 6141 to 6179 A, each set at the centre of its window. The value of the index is -0.10 mag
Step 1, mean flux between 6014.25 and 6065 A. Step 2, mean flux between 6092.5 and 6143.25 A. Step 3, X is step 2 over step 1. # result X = 1.1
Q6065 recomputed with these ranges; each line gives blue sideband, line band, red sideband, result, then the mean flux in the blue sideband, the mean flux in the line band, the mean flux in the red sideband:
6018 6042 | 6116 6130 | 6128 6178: -1.15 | 18.3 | 19.6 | 18.1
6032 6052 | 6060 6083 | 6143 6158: -0.45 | 19.1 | 19.9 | 20.7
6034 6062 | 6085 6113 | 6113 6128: -0.92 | 19.7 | 20.4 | 19.7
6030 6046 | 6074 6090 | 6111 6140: -0.76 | 18.3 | 20.3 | 20.5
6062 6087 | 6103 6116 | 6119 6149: -0.03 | 20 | 20.6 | 21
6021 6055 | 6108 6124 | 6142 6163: -0.66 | 19.1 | 19.7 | 18.8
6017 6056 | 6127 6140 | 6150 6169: -4.18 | 19.1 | 21.4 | 15.4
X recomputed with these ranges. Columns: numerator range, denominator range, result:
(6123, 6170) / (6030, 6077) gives 0.96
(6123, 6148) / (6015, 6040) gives 1.18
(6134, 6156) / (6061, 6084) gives 1.07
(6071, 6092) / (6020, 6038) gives 1.12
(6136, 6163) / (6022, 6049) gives 1.05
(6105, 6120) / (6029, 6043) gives 1.12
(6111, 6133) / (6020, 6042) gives 1.11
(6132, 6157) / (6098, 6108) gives 1.06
